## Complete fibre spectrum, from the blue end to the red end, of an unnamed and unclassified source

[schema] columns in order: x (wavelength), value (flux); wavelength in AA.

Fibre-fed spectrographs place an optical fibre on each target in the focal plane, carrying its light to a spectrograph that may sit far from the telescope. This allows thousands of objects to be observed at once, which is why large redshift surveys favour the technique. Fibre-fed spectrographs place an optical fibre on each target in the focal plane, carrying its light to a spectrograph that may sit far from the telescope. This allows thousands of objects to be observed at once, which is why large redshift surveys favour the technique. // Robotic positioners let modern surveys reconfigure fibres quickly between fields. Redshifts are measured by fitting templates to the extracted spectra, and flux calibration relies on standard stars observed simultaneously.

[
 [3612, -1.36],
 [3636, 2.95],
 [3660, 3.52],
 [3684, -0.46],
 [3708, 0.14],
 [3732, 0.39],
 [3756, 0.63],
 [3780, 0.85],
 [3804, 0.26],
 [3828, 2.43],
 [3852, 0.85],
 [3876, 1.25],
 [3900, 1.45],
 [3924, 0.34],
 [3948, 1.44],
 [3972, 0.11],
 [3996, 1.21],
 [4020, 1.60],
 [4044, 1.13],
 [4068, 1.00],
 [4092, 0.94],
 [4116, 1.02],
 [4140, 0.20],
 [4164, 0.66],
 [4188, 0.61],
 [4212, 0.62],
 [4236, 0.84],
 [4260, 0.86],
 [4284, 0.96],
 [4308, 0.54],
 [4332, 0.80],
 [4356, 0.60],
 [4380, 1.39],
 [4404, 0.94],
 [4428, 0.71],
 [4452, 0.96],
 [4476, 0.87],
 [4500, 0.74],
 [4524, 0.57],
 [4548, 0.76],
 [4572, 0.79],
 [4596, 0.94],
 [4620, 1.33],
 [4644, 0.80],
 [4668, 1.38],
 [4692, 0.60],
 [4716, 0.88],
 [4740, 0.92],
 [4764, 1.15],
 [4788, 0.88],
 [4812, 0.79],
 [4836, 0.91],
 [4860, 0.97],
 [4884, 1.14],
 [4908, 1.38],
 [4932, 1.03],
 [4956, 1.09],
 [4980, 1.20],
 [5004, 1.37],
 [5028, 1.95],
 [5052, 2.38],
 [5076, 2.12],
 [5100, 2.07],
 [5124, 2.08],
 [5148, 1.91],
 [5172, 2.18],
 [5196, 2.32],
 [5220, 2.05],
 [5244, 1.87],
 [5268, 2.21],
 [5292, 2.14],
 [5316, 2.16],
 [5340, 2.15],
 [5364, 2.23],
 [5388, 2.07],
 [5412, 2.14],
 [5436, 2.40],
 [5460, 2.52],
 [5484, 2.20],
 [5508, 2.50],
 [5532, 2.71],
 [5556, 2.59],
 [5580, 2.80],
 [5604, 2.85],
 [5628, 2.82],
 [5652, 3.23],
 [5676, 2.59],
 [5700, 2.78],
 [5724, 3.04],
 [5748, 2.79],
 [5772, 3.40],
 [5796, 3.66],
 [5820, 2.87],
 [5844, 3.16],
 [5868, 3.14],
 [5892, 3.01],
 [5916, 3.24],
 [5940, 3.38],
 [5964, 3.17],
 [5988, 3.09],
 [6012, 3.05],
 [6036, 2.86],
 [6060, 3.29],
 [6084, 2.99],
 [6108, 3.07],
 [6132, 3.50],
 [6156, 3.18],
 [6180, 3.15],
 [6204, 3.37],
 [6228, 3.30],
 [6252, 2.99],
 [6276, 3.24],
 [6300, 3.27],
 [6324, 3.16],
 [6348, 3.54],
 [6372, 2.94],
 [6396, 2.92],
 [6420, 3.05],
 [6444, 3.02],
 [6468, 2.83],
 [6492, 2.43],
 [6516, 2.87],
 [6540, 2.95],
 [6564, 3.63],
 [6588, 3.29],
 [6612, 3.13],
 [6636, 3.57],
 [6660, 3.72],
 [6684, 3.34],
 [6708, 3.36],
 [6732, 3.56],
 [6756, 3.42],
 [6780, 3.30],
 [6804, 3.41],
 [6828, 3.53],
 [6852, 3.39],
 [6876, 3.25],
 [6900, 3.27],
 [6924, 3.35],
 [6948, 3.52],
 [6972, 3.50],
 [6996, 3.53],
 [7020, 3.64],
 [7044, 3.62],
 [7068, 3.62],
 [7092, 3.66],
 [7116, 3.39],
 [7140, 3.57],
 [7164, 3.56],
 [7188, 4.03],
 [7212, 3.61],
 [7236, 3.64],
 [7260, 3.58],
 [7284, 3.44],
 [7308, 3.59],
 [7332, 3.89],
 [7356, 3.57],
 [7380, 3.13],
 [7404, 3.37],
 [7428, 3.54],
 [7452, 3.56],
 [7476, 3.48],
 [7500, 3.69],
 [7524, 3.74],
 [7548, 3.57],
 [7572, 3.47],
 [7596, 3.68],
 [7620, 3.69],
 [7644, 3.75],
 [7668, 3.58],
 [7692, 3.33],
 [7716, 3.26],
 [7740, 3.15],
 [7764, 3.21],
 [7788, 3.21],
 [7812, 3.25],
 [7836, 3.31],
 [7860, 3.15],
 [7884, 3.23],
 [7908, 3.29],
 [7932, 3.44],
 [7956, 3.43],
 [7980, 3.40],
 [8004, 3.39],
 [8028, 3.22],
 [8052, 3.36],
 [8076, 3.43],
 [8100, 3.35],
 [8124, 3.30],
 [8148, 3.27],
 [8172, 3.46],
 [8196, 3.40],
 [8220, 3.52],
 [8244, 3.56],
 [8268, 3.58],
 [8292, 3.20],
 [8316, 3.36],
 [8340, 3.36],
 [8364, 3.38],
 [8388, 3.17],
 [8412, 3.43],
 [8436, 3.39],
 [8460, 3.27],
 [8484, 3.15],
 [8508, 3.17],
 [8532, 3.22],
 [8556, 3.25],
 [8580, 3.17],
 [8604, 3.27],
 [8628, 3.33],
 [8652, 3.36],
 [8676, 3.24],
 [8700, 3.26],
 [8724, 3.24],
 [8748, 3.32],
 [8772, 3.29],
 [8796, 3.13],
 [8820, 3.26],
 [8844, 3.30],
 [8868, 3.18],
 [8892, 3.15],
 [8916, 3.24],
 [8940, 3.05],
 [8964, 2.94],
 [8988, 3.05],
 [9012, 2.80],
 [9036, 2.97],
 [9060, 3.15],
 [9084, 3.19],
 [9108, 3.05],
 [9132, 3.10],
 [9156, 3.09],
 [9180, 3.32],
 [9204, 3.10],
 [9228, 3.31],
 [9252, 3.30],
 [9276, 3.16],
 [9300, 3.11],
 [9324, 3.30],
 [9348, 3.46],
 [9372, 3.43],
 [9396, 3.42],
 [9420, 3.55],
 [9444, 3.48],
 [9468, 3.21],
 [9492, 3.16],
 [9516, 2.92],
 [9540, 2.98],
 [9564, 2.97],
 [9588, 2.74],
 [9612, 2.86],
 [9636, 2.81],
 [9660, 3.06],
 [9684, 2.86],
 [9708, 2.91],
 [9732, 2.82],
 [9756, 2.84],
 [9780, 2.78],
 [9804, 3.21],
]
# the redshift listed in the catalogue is 0.25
